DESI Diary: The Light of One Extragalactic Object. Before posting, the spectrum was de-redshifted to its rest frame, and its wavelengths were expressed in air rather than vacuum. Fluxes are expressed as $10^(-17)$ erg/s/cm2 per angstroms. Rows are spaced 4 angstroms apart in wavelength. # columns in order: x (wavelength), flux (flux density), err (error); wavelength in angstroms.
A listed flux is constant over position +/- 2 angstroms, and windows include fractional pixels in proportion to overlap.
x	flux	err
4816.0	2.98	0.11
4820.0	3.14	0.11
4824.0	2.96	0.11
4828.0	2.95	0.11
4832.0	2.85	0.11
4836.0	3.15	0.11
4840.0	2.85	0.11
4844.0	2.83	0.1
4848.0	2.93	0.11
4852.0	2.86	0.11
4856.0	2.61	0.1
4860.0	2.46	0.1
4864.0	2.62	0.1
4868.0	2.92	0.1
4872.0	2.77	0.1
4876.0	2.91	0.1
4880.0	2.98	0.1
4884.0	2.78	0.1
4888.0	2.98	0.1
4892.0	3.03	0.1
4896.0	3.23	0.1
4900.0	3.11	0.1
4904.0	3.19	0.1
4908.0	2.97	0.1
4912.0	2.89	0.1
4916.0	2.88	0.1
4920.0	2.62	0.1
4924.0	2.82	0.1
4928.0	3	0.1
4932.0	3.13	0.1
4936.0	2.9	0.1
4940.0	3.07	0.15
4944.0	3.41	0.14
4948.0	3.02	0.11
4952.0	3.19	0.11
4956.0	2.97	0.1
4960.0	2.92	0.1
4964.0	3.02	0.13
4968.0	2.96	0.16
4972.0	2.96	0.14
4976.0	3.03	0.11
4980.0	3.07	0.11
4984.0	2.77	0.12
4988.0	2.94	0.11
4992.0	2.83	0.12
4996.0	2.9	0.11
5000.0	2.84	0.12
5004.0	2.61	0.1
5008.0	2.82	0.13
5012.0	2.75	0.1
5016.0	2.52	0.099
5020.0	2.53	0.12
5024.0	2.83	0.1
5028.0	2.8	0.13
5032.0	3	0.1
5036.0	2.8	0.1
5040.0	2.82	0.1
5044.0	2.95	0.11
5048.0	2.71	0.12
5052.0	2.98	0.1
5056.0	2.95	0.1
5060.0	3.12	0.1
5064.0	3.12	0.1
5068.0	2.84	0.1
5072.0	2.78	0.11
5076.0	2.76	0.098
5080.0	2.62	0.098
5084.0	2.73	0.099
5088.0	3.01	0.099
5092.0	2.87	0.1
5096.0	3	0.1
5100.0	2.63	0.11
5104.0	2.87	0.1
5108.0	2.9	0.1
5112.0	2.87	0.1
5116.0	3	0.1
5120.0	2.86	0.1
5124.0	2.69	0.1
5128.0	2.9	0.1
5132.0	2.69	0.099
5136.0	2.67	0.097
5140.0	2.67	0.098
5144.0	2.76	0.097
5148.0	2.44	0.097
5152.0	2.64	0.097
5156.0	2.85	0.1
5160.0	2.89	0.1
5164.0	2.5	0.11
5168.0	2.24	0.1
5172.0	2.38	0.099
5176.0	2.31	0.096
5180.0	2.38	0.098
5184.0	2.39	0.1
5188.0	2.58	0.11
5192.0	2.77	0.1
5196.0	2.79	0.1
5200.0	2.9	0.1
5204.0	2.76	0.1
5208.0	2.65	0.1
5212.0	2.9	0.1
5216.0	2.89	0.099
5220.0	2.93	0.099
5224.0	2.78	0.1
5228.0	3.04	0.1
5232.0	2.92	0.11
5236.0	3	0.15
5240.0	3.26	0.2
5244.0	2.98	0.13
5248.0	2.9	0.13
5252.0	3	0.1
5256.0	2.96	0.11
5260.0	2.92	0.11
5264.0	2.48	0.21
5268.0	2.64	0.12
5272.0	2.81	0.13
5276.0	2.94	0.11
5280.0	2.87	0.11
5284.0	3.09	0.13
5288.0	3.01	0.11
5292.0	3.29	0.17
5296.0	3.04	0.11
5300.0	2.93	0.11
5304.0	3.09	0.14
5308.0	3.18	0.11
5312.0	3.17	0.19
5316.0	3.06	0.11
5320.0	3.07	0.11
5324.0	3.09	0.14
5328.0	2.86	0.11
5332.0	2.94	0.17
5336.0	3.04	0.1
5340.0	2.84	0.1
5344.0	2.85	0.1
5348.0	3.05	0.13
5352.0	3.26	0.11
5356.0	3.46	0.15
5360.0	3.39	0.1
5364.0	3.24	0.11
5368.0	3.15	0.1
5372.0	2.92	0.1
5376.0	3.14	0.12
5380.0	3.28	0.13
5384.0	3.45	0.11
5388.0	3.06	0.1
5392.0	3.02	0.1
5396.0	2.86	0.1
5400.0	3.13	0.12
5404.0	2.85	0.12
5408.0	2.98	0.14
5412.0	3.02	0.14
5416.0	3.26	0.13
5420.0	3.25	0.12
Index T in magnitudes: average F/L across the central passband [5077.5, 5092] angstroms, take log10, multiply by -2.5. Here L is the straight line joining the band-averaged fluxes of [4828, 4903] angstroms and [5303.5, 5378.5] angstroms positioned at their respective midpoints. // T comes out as 0.07 mag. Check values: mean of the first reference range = 2.89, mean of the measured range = 2.8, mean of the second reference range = 3.1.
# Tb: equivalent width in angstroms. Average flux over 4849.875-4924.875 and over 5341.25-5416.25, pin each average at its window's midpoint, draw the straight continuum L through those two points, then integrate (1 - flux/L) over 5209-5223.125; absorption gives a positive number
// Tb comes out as 0.7 angstroms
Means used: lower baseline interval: 2.88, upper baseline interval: 3.12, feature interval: 2.88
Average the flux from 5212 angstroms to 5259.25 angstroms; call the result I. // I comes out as 2.96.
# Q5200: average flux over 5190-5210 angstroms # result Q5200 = 2.77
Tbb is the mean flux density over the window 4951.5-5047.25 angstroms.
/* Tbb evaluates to 2.86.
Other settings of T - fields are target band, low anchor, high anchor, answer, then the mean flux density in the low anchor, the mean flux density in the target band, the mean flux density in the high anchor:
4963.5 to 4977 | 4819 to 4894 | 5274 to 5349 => -0.03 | 2.87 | 2.99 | 3.02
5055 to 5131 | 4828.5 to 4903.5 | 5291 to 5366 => 0.05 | 2.89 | 2.87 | 3.09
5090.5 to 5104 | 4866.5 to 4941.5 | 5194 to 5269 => 0.03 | 2.96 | 2.84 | 2.88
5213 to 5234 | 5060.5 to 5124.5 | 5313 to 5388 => 0.03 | 2.86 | 2.91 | 3.12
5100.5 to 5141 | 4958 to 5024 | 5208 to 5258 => 0.03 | 2.84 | 2.81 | 2.95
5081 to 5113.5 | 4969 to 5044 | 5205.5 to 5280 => 0.00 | 2.83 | 2.85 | 2.89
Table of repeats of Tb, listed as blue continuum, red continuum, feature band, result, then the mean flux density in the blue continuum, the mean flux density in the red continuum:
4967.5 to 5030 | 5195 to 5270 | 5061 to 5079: -0.2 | 2.82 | 2.88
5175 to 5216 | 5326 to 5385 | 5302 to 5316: -0.7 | 2.66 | 3.12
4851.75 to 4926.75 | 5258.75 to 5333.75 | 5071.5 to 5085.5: 1.0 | 2.88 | 2.97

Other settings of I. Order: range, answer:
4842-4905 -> 2.88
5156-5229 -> 2.67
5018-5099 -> 2.86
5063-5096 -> 2.84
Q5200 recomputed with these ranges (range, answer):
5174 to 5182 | 2.34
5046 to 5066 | 2.98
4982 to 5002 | 2.86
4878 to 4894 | 2.94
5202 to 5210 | 2.71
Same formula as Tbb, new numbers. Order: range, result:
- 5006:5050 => 2.78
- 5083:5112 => 2.86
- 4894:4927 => 2.96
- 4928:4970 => 3.06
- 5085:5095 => 2.92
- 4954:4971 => 2.97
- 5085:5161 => 2.8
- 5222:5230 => 2.91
